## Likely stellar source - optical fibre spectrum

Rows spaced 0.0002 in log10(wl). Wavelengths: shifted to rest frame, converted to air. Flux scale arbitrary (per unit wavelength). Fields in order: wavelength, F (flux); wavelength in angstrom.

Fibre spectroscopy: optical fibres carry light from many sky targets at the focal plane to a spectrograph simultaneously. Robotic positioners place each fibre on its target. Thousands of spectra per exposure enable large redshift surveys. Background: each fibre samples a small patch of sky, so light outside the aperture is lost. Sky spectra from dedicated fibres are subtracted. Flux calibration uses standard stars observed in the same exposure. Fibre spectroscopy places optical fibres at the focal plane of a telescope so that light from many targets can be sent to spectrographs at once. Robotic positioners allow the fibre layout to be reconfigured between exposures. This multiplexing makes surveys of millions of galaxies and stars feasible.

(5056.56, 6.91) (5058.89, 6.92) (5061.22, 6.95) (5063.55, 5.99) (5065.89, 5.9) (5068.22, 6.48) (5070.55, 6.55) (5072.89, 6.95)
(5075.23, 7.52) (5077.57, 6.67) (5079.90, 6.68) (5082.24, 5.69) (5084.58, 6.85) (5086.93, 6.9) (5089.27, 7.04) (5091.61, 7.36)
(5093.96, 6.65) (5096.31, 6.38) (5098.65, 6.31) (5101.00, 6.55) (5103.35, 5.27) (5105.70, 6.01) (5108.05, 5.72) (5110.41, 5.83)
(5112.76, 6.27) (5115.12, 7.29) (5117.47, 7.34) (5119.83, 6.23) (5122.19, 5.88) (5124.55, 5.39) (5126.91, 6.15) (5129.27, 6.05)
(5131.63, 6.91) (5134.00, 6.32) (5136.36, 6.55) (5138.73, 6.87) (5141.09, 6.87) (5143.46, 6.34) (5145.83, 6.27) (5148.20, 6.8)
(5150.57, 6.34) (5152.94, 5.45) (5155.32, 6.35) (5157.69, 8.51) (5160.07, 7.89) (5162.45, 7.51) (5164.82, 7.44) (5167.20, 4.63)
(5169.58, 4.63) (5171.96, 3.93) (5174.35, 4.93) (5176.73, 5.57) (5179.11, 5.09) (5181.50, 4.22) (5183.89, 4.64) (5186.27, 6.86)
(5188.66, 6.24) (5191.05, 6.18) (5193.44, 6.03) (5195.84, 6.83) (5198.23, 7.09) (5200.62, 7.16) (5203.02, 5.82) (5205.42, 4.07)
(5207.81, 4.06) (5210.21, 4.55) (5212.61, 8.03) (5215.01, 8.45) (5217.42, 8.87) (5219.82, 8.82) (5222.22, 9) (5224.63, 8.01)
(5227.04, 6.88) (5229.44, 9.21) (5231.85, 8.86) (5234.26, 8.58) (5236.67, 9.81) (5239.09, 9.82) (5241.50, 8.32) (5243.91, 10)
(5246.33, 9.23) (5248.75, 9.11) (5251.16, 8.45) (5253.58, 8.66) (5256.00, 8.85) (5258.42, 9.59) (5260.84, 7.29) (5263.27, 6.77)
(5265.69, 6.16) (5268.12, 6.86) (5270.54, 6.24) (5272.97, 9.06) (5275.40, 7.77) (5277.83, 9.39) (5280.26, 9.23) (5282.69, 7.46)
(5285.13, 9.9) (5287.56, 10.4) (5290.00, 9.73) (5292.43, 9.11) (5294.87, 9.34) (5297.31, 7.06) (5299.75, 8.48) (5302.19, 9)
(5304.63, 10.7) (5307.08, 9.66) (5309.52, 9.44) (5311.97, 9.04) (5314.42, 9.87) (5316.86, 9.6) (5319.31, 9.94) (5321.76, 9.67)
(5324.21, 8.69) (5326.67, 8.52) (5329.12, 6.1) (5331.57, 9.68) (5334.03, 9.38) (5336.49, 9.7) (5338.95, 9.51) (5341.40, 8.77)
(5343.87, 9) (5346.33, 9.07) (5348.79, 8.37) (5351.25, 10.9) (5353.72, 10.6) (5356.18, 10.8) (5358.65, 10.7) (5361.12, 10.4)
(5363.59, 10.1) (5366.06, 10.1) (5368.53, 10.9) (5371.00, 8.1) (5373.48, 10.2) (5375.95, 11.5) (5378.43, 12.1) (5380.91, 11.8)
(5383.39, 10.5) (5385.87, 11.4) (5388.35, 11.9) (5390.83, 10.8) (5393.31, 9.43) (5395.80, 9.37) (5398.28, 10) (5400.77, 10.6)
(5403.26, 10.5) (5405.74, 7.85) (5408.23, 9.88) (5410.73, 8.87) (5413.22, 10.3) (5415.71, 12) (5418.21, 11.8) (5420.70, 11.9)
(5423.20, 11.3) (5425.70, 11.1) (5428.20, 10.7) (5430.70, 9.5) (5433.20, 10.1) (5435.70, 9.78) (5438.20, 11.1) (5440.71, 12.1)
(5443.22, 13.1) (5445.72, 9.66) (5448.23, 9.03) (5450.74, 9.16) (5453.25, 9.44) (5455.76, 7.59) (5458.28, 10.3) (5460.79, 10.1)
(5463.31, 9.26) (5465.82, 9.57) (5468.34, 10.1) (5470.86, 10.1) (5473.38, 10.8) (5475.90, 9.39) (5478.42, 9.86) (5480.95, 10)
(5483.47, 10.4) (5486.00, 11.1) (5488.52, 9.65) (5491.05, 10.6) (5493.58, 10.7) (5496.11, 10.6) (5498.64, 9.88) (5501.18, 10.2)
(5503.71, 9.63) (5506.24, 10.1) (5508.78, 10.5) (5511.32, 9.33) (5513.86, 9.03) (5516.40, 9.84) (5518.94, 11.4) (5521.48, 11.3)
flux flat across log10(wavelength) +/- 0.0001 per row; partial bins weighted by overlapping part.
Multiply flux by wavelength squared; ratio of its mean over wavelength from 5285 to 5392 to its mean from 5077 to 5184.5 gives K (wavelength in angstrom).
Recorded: 1.70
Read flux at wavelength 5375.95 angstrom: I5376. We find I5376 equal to 11.5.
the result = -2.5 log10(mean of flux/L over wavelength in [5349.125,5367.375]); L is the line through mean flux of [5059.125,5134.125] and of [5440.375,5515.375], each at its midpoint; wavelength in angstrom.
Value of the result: -0.17 mag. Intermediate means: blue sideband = 6.45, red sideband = 10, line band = 10.4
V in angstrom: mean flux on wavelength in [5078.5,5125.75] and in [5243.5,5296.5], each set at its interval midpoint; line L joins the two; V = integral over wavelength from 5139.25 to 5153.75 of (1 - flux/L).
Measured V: 1.2 angstrom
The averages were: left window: 6.38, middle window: 6.4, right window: 8.54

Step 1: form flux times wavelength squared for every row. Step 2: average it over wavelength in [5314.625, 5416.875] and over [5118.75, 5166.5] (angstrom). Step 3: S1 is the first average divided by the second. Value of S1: 1.6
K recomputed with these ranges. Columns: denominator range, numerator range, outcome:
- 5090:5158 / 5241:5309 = 1.43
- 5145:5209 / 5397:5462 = 1.91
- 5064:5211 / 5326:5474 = 1.80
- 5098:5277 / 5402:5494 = 1.63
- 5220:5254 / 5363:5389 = 1.28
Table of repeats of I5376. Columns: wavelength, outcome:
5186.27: 6.86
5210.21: 4.55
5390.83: 10.8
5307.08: 9.66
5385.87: 11.4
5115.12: 7.29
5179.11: 5.09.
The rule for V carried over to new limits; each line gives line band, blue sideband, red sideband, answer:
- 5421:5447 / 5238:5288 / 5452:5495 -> -3.3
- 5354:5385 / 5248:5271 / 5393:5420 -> -3.5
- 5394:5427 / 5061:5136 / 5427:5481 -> -2.8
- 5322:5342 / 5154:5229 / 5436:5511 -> -1.4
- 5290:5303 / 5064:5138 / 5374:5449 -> 0.6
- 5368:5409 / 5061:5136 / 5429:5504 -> -4.7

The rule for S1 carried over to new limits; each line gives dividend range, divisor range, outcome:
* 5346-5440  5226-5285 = 1.31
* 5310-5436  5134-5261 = 1.51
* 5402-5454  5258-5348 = 1.25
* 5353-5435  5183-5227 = 1.68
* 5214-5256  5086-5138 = 1.45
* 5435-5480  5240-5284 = 1.31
